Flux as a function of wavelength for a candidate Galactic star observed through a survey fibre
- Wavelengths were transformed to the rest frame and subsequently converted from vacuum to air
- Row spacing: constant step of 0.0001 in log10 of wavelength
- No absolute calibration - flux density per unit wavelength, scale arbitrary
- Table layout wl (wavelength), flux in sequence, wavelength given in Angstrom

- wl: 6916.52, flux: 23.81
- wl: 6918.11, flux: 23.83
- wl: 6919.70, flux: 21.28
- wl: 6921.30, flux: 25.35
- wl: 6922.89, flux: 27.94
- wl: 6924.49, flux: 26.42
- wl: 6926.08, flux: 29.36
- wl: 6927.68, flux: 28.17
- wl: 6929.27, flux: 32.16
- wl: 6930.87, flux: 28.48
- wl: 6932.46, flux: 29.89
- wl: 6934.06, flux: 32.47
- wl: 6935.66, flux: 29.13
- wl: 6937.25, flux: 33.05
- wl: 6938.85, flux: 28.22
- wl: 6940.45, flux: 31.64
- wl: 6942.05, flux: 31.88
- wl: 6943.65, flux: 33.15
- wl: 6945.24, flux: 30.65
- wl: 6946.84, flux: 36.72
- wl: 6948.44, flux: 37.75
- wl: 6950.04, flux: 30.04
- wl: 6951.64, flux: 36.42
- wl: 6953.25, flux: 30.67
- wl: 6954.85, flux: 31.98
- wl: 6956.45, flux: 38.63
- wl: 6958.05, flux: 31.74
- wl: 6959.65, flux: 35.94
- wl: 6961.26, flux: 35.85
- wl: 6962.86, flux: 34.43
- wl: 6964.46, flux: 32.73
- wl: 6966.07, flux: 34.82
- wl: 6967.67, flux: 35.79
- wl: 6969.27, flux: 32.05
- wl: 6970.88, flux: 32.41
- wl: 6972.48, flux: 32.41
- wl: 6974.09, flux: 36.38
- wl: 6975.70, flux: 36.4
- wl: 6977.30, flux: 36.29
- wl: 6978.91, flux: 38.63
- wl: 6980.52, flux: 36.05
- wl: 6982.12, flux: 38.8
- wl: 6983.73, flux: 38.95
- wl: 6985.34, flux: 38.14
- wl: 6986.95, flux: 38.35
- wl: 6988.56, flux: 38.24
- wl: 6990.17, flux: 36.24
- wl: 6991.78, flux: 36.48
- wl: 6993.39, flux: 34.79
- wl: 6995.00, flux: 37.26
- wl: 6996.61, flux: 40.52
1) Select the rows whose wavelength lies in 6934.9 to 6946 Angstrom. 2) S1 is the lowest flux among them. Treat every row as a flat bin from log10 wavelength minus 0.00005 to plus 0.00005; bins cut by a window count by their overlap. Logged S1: 28.22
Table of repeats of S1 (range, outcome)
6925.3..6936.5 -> 28.17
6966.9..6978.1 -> 32.05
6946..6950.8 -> 30.04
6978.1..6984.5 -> 36.05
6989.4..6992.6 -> 36.24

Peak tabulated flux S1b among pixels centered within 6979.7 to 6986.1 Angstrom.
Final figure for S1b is 38.95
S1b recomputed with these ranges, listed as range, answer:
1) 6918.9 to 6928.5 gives 29.36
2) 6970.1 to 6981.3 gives 38.63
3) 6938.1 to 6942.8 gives 31.88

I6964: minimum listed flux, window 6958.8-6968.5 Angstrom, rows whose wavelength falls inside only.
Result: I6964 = 32.73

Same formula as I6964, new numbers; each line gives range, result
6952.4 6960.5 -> 30.67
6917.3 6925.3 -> 21.28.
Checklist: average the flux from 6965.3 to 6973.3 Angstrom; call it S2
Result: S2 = 33.5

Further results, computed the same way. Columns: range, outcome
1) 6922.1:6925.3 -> 27.2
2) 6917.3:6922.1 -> 23.5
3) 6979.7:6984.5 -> 37.9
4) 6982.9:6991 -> 37.9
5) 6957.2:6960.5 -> 33.9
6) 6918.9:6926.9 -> 26.1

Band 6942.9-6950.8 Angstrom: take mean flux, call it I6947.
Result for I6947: 33.7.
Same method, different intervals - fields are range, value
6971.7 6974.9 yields 34.3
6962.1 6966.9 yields 34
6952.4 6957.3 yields 33.7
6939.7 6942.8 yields 31.7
